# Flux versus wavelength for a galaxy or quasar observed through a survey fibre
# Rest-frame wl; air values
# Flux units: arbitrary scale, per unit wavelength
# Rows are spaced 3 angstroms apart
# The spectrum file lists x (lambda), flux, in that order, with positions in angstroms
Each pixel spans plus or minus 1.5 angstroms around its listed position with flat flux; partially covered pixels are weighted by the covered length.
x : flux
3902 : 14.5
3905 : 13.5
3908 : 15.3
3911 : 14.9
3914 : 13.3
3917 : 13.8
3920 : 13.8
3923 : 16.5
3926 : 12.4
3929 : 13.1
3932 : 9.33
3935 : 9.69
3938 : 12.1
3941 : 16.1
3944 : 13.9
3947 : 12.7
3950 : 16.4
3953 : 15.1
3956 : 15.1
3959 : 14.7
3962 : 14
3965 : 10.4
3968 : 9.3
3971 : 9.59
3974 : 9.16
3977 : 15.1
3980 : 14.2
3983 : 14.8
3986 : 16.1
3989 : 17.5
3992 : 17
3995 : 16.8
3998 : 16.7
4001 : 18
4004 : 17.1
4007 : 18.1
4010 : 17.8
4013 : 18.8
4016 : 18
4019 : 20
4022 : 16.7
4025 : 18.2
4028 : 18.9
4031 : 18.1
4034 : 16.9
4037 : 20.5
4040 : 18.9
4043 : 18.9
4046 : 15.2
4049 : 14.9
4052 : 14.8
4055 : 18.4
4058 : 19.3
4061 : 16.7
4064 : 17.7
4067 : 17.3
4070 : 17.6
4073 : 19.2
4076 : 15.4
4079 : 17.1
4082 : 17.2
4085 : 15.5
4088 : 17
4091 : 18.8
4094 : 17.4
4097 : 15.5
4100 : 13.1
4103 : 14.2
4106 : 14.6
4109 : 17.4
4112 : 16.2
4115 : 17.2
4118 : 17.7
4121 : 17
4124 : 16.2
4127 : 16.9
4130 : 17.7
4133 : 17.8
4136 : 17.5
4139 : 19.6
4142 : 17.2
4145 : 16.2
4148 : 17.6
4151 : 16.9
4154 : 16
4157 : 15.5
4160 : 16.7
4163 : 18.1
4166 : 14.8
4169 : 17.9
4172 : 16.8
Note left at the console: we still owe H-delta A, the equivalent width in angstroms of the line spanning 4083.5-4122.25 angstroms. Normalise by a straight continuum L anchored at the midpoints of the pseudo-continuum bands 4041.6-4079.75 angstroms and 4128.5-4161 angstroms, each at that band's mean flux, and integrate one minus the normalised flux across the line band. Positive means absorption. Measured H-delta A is 2.0 angstroms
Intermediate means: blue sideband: 17.1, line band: 16.3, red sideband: 17.2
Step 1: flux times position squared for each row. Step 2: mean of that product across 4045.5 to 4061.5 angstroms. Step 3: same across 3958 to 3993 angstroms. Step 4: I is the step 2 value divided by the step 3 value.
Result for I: 1.3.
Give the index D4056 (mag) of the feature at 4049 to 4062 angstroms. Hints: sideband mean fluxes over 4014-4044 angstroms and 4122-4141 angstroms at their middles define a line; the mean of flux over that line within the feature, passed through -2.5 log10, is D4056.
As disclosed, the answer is 0.08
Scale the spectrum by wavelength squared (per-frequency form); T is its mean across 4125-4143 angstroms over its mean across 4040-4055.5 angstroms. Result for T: 1.12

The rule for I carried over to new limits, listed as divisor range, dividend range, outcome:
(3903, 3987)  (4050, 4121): 1.34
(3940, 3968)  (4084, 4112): 1.23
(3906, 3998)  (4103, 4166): 1.34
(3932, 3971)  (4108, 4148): 1.45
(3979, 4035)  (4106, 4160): 1.04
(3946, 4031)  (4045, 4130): 1.12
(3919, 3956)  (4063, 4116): 1.32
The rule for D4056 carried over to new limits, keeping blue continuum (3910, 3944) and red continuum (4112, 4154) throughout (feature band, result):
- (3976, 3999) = -0.117 mag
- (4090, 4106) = 0.065 mag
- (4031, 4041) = -0.212 mag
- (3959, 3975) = 0.266 mag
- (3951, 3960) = -0.099 mag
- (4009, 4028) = -0.217 mag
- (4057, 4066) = -0.126 mag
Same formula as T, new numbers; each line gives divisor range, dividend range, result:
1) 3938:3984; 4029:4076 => 1.38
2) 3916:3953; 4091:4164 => 1.37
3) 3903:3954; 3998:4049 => 1.38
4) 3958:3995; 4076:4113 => 1.26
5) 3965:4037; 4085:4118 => 1.05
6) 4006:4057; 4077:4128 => 0.95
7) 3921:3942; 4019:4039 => 1.52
